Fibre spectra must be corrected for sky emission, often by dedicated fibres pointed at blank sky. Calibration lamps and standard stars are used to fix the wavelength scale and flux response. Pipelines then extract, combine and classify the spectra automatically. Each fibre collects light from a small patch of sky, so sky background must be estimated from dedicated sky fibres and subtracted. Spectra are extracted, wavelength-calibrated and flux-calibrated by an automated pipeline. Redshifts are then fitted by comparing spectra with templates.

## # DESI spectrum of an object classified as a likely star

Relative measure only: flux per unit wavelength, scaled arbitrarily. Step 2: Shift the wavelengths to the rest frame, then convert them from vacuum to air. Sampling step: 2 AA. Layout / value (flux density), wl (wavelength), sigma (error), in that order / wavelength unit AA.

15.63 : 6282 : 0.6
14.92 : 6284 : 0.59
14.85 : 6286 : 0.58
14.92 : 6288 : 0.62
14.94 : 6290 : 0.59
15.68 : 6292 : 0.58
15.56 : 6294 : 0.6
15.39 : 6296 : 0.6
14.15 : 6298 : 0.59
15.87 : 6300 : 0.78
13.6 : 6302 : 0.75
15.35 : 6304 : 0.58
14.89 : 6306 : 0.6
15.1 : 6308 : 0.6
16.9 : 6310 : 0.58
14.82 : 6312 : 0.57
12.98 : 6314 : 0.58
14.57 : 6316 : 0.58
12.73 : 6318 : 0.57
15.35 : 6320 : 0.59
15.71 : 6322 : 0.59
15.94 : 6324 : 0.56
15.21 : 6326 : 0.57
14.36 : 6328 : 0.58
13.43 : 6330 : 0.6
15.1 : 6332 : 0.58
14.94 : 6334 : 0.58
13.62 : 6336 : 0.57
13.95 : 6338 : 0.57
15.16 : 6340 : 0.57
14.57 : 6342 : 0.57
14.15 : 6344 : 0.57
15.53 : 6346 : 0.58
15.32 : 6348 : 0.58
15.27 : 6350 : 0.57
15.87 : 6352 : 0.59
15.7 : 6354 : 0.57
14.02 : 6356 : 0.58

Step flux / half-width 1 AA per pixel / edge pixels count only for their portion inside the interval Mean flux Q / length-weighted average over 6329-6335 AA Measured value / 14.5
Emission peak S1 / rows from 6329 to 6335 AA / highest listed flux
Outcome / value 15.1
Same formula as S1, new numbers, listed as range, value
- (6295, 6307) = 15.87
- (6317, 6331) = 15.94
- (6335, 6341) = 15.16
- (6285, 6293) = 15.68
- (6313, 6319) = 14.57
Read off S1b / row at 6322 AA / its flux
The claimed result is 15.71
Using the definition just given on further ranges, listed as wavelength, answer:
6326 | 15.21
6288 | 14.92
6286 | 14.85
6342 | 14.57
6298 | 14.15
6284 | 14.92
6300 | 15.87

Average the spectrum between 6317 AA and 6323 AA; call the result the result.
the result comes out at 14.6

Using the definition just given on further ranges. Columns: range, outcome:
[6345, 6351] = 15.4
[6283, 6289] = 14.9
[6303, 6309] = 15.1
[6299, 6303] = 14.7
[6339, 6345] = 14.6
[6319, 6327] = 15.6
